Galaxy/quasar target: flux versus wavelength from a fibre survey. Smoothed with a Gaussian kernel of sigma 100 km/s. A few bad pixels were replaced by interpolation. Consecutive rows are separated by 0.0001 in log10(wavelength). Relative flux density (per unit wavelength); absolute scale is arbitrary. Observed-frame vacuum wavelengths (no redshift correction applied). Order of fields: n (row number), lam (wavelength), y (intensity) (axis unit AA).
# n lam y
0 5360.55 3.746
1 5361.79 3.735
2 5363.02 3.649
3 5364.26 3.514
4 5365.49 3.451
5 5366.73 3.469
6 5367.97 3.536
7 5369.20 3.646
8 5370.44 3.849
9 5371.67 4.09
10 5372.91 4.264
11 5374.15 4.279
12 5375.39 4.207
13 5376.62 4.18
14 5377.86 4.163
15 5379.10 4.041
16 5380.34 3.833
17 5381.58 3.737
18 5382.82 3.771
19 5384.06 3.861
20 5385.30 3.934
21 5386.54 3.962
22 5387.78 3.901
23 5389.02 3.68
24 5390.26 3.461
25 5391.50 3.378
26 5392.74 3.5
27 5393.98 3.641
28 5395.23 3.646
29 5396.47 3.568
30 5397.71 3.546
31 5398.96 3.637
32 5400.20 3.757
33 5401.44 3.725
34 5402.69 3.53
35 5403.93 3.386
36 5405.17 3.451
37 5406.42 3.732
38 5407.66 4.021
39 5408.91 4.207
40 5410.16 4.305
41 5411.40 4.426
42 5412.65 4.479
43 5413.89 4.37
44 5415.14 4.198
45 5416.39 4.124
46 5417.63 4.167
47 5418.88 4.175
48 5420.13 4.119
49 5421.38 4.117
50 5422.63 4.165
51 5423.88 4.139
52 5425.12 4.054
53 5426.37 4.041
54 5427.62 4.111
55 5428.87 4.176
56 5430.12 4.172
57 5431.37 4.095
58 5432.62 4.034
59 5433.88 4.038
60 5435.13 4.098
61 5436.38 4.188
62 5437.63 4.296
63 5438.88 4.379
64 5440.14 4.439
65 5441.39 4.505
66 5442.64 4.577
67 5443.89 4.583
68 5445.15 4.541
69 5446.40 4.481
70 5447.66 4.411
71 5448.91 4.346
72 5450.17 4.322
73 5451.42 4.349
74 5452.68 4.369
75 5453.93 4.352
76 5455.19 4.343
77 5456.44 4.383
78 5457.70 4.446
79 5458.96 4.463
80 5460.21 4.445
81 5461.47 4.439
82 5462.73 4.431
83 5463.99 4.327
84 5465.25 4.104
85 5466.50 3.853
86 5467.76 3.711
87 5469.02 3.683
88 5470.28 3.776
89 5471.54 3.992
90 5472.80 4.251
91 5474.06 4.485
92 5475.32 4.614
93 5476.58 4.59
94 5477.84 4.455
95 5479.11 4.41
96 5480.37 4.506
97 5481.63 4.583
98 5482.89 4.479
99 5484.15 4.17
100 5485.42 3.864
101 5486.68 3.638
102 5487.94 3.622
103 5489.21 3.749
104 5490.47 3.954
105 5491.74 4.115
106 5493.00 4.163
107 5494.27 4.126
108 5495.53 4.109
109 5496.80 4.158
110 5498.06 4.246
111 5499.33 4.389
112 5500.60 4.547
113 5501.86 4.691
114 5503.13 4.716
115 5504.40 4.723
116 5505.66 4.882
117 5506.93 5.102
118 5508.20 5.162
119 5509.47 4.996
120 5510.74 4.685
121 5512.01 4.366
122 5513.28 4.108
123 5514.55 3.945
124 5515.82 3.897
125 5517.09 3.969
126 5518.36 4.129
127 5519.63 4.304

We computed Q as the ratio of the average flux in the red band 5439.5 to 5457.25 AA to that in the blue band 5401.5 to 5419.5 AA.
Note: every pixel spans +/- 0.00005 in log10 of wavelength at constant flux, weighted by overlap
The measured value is 1.1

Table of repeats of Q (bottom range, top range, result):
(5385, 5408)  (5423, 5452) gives 1.17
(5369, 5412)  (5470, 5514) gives 1.14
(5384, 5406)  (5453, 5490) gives 1.16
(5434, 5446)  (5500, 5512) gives 1.10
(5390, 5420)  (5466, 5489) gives 1.07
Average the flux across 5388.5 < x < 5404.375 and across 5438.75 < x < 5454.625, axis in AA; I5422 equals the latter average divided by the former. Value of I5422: 1.2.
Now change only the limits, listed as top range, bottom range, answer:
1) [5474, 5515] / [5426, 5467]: 1.01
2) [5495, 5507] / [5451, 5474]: 1.08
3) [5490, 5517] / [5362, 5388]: 1.14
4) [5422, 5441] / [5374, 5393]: 1.08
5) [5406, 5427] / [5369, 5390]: 1.05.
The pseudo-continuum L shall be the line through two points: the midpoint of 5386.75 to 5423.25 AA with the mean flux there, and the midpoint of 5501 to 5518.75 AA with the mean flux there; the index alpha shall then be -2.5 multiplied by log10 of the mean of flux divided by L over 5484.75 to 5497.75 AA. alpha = 0.119 mag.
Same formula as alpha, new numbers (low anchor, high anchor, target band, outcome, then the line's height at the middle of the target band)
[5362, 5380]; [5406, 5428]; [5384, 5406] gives 0.11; 4.03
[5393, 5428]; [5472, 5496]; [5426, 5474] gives -0.04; 4.09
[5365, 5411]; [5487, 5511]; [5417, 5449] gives -0.05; 4.05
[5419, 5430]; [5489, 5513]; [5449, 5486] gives 0.01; 4.32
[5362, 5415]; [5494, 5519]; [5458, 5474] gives 0.02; 4.24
